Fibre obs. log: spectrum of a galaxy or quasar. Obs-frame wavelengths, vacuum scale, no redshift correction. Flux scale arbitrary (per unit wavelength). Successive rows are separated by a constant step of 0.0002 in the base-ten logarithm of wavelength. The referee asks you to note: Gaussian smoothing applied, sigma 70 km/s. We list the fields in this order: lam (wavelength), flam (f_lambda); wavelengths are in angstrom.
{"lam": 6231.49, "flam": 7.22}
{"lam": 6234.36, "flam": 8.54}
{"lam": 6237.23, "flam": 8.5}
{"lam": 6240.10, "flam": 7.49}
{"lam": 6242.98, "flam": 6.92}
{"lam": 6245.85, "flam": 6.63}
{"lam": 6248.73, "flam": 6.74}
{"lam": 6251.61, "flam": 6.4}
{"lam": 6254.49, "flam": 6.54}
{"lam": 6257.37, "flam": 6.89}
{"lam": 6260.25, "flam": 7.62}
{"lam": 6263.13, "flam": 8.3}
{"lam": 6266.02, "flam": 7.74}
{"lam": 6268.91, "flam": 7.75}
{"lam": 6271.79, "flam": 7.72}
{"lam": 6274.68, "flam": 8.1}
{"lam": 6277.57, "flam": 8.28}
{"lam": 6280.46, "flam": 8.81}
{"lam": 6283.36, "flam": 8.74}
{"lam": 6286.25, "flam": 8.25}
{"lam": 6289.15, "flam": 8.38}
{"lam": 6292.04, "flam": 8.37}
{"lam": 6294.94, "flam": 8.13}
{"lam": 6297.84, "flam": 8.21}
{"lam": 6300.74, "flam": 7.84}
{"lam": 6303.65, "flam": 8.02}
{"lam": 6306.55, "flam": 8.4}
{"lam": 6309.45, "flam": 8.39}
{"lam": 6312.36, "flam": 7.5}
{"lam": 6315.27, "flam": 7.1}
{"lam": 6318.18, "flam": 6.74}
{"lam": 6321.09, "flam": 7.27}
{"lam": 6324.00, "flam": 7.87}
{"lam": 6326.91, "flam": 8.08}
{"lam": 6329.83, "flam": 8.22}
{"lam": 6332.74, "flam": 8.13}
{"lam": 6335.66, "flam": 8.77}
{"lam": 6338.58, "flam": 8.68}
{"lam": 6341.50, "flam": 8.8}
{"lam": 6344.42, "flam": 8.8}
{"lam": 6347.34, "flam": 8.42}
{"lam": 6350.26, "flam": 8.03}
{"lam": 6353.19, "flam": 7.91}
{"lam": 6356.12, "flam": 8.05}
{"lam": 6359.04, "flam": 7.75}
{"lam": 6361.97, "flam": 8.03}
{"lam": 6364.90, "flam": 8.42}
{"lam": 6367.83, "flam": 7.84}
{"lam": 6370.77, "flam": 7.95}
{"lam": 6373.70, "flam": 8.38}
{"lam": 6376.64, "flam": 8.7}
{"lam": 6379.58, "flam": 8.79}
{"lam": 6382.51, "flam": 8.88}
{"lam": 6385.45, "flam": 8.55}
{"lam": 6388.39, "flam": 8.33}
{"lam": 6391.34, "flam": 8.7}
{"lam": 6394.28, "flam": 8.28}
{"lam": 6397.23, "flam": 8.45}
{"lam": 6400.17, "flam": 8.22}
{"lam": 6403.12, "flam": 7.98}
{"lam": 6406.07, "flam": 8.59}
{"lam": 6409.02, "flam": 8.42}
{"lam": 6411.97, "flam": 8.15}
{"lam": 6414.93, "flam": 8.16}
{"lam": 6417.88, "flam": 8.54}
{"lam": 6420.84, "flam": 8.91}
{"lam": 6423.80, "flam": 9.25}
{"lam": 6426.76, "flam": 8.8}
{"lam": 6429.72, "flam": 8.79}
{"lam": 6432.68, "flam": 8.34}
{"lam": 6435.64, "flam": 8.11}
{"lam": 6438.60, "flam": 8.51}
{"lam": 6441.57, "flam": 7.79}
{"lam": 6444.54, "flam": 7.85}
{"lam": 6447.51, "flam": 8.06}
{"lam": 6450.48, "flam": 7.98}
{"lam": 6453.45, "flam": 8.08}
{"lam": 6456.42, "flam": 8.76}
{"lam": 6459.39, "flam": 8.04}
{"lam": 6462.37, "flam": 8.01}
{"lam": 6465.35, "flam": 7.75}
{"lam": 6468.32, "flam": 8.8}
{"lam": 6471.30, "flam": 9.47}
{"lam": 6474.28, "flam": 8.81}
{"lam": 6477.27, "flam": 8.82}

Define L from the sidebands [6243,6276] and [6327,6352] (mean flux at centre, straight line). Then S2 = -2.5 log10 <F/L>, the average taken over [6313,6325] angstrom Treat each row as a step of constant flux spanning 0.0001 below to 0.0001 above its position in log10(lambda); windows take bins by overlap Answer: 0.130 mag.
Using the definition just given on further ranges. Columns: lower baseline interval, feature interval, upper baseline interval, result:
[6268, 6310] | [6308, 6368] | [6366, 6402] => 0.04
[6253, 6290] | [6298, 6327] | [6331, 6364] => 0.06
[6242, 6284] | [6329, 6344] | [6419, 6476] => -0.09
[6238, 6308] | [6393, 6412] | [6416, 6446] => 0.01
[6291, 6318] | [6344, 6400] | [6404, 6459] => -0.02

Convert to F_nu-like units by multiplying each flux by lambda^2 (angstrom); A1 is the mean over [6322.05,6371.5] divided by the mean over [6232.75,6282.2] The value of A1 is 1.1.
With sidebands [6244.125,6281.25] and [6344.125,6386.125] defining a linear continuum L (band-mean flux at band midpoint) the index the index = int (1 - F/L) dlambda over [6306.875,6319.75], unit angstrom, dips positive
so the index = 0.58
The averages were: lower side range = 7.48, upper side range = 8.28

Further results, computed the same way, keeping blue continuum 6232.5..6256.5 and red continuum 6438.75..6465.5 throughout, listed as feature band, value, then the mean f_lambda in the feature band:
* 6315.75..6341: -1.36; 7.97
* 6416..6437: -1.86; 8.67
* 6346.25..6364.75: -0.92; 8.05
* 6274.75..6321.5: -3.87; 8.04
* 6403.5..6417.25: -0.73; 8.32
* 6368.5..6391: -2.10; 8.49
